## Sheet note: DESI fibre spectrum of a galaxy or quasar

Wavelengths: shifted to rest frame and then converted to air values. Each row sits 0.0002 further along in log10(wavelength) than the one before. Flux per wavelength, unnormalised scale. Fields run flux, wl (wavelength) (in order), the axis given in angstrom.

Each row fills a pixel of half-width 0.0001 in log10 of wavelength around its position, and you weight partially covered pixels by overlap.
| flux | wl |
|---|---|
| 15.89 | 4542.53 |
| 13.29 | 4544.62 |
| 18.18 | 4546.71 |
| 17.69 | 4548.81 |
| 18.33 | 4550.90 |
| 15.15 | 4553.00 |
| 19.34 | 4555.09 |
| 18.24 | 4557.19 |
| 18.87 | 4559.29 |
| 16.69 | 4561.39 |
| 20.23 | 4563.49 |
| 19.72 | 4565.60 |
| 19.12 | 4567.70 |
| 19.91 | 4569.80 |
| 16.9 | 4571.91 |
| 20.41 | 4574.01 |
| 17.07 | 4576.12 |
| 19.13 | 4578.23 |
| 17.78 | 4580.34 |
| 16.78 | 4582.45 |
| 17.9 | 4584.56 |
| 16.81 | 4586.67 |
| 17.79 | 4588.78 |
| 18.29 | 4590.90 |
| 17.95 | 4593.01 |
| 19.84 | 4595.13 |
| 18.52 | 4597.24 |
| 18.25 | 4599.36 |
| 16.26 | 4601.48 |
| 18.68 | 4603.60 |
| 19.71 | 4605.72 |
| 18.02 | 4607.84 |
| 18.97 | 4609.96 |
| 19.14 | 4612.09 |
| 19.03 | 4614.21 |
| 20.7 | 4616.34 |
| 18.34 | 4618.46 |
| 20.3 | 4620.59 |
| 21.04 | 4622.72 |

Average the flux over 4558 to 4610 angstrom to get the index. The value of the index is 18.4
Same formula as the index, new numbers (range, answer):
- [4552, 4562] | 17.7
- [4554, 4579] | 18.8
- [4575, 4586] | 17.7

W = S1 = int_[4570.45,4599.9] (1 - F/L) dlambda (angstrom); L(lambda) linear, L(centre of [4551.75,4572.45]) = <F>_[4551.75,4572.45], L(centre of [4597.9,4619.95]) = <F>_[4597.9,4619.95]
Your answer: 0.74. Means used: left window 18.5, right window 18.7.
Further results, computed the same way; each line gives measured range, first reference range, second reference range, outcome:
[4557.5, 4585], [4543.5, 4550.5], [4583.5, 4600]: -1.7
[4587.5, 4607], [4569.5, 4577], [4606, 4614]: 0.4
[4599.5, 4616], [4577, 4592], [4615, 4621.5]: 0.4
